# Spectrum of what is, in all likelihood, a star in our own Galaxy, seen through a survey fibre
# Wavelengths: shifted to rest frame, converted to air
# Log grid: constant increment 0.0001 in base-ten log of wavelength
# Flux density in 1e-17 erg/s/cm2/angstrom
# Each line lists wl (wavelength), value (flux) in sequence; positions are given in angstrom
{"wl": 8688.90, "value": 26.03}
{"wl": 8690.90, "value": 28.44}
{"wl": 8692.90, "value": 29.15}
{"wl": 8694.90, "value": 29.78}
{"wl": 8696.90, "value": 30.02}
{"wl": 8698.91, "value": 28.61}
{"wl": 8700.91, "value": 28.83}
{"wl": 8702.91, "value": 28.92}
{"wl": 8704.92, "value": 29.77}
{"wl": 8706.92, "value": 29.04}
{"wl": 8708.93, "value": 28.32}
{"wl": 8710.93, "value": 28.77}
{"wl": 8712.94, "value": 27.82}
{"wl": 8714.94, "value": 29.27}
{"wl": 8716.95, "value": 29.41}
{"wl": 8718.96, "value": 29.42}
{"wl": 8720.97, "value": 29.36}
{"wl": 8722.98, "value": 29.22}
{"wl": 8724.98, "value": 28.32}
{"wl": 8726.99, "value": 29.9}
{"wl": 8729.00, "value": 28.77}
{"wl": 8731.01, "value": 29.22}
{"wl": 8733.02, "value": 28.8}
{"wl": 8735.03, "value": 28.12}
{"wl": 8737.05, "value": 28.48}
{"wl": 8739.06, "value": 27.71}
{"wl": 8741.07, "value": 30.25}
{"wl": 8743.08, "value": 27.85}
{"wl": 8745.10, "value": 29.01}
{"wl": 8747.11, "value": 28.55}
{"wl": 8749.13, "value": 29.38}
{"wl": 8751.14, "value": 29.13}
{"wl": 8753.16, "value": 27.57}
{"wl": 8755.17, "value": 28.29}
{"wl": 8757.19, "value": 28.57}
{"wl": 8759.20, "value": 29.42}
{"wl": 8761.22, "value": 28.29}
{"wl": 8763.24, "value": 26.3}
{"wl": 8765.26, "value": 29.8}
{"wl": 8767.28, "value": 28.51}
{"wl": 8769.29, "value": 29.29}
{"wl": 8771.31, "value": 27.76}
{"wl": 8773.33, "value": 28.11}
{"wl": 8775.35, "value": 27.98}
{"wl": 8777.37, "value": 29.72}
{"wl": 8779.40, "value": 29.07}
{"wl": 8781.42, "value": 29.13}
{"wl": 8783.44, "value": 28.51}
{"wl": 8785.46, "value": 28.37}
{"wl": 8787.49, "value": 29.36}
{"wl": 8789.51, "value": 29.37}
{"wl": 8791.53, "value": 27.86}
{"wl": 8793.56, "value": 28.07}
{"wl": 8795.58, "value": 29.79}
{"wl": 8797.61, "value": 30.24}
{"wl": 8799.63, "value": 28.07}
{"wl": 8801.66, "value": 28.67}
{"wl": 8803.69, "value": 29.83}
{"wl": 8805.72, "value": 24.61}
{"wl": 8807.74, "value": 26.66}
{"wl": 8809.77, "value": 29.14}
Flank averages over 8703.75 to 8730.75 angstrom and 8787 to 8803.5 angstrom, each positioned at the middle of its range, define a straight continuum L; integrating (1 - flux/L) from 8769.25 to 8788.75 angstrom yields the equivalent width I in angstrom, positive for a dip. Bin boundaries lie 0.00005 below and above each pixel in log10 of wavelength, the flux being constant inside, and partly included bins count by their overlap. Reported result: 0.2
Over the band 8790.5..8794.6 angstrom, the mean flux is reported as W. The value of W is 28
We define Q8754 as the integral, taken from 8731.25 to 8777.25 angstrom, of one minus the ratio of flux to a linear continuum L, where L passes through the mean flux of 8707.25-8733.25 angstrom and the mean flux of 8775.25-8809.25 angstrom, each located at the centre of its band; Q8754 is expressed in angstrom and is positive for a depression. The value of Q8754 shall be 0.39 angstrom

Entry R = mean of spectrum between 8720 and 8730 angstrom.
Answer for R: 29.1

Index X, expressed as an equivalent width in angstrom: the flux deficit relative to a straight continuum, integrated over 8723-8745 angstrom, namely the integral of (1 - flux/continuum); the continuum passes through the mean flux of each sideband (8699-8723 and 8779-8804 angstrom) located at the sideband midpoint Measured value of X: 0.1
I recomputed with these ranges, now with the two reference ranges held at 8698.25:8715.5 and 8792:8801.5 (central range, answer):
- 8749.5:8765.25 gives 0.3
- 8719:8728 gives -0.1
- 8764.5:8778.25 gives 0.1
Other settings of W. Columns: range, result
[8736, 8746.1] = 28.6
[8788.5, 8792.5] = 28.7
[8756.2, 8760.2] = 29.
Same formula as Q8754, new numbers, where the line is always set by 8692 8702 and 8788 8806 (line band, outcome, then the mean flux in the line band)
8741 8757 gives 0.17 angstrom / 28.7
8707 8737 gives 0.24 angstrom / 28.9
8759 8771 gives 0.16 angstrom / 28.5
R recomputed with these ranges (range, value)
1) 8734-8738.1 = 28.3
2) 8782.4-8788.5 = 28.7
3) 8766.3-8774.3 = 28.4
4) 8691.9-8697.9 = 29.7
